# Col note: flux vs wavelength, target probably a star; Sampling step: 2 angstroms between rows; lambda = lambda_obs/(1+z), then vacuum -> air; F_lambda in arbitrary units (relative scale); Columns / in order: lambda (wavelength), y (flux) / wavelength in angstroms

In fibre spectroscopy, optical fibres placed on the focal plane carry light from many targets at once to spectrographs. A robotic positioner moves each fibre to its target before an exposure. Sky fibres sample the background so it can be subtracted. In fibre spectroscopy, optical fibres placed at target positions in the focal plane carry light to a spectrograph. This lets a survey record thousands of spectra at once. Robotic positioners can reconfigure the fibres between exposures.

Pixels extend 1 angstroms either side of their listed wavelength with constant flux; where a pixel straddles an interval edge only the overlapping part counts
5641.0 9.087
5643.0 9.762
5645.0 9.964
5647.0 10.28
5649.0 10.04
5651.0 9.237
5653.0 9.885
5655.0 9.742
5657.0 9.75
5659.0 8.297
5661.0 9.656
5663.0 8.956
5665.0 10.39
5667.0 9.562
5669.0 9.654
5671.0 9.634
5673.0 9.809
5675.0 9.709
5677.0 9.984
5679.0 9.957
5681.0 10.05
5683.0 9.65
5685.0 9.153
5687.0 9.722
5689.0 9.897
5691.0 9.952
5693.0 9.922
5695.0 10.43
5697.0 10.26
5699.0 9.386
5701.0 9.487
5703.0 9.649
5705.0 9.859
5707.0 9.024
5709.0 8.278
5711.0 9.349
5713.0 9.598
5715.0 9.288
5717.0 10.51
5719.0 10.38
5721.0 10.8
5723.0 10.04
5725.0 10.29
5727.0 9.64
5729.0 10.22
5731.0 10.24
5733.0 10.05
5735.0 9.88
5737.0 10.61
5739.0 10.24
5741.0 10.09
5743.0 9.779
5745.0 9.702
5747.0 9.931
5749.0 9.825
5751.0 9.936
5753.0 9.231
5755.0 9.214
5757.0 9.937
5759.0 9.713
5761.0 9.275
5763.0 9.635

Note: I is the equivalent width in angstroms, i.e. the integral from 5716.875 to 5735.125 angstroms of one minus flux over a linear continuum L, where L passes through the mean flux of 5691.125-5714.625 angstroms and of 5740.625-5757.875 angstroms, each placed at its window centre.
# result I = -1.05 angstroms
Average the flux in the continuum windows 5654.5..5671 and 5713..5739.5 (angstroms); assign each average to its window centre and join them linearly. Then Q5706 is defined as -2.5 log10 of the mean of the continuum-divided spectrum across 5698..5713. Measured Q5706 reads 0.07 mag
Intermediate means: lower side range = 9.5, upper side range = 10.1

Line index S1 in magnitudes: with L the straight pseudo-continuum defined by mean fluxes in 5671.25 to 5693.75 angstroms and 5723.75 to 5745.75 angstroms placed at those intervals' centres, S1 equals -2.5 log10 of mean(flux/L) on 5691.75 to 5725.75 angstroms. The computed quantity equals 0.02 mag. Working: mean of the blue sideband 9.79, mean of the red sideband 10.1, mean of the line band 9.79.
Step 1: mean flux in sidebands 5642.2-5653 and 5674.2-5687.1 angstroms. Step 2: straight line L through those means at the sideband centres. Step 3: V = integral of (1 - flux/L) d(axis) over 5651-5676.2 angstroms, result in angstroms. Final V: 0.6 angstroms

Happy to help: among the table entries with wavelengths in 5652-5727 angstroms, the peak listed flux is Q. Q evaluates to 10.8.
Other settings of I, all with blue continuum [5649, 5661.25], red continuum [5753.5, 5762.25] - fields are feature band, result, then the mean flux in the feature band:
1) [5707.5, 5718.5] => 0.1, 9.43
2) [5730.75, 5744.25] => -0.9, 10.1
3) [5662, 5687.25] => -0.6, 9.71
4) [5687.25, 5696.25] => -0.5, 10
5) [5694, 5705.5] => -0.4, 9.84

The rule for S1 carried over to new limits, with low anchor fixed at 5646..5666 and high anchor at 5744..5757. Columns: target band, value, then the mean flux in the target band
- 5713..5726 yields -0.06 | 10.2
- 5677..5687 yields -0.01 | 9.73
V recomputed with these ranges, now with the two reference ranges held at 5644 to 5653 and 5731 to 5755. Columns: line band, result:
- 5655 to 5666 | 0.5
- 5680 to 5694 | 0.2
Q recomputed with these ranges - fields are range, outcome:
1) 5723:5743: 10.61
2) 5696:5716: 10.26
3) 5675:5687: 10.05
